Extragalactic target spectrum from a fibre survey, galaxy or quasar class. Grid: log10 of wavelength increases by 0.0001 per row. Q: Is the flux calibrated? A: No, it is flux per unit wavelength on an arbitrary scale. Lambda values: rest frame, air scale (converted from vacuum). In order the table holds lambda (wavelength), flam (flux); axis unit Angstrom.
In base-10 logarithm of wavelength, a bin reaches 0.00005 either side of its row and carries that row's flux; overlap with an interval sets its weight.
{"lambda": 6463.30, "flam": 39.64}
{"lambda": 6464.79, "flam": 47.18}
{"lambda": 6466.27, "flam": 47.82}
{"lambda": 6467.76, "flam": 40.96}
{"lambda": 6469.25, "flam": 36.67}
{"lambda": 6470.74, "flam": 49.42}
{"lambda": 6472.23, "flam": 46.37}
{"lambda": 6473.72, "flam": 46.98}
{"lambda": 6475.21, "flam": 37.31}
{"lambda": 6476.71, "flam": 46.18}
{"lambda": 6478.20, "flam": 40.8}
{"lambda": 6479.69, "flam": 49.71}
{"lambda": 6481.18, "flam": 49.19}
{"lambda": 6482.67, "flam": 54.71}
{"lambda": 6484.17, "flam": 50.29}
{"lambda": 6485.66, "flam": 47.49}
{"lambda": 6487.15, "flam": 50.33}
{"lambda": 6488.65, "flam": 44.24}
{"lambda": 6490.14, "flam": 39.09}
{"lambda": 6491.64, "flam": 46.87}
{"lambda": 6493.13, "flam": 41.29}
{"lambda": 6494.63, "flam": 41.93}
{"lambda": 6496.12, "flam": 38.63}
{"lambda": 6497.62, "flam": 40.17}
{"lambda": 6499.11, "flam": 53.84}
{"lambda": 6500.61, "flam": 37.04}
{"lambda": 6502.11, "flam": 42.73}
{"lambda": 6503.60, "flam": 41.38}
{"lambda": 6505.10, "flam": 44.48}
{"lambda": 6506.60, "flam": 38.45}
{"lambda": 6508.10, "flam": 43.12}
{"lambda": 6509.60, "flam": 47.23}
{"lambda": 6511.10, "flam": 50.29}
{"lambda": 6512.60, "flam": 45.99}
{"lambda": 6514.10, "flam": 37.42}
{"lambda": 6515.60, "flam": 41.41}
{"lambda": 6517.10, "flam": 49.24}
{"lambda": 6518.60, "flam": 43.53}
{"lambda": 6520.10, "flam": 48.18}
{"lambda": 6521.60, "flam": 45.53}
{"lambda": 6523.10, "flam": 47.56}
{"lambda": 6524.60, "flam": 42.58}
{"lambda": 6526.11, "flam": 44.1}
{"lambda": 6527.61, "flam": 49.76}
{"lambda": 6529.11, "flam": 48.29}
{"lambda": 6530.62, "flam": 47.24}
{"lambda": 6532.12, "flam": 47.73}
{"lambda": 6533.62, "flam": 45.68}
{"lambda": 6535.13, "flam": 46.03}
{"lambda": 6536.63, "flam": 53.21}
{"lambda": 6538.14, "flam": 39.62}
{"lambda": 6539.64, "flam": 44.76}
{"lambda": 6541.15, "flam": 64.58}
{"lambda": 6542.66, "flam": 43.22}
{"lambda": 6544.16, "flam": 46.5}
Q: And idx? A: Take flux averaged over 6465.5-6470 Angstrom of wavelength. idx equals 41.9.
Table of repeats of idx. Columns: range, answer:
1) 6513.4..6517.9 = 42.8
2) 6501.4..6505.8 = 42.9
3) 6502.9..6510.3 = 42.9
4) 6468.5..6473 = 44.2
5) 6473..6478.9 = 42.8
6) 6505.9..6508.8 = 40.8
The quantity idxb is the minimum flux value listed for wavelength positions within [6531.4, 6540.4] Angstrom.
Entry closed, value 39.62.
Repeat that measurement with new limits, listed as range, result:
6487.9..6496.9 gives 38.63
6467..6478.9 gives 36.67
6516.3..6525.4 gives 42.58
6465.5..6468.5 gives 40.96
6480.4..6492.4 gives 39.09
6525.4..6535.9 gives 44.1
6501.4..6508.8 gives 38.45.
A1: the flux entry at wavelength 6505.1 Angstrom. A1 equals 44.48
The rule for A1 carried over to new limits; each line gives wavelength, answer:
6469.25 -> 36.67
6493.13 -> 41.29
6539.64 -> 44.76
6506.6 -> 38.45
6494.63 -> 41.93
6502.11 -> 42.73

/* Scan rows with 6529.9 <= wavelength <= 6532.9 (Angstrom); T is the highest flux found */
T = 47.73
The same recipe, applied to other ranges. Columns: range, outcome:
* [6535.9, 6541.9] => 64.58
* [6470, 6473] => 49.42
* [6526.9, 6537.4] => 53.21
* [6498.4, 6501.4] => 53.84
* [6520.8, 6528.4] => 49.76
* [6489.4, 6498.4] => 46.87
